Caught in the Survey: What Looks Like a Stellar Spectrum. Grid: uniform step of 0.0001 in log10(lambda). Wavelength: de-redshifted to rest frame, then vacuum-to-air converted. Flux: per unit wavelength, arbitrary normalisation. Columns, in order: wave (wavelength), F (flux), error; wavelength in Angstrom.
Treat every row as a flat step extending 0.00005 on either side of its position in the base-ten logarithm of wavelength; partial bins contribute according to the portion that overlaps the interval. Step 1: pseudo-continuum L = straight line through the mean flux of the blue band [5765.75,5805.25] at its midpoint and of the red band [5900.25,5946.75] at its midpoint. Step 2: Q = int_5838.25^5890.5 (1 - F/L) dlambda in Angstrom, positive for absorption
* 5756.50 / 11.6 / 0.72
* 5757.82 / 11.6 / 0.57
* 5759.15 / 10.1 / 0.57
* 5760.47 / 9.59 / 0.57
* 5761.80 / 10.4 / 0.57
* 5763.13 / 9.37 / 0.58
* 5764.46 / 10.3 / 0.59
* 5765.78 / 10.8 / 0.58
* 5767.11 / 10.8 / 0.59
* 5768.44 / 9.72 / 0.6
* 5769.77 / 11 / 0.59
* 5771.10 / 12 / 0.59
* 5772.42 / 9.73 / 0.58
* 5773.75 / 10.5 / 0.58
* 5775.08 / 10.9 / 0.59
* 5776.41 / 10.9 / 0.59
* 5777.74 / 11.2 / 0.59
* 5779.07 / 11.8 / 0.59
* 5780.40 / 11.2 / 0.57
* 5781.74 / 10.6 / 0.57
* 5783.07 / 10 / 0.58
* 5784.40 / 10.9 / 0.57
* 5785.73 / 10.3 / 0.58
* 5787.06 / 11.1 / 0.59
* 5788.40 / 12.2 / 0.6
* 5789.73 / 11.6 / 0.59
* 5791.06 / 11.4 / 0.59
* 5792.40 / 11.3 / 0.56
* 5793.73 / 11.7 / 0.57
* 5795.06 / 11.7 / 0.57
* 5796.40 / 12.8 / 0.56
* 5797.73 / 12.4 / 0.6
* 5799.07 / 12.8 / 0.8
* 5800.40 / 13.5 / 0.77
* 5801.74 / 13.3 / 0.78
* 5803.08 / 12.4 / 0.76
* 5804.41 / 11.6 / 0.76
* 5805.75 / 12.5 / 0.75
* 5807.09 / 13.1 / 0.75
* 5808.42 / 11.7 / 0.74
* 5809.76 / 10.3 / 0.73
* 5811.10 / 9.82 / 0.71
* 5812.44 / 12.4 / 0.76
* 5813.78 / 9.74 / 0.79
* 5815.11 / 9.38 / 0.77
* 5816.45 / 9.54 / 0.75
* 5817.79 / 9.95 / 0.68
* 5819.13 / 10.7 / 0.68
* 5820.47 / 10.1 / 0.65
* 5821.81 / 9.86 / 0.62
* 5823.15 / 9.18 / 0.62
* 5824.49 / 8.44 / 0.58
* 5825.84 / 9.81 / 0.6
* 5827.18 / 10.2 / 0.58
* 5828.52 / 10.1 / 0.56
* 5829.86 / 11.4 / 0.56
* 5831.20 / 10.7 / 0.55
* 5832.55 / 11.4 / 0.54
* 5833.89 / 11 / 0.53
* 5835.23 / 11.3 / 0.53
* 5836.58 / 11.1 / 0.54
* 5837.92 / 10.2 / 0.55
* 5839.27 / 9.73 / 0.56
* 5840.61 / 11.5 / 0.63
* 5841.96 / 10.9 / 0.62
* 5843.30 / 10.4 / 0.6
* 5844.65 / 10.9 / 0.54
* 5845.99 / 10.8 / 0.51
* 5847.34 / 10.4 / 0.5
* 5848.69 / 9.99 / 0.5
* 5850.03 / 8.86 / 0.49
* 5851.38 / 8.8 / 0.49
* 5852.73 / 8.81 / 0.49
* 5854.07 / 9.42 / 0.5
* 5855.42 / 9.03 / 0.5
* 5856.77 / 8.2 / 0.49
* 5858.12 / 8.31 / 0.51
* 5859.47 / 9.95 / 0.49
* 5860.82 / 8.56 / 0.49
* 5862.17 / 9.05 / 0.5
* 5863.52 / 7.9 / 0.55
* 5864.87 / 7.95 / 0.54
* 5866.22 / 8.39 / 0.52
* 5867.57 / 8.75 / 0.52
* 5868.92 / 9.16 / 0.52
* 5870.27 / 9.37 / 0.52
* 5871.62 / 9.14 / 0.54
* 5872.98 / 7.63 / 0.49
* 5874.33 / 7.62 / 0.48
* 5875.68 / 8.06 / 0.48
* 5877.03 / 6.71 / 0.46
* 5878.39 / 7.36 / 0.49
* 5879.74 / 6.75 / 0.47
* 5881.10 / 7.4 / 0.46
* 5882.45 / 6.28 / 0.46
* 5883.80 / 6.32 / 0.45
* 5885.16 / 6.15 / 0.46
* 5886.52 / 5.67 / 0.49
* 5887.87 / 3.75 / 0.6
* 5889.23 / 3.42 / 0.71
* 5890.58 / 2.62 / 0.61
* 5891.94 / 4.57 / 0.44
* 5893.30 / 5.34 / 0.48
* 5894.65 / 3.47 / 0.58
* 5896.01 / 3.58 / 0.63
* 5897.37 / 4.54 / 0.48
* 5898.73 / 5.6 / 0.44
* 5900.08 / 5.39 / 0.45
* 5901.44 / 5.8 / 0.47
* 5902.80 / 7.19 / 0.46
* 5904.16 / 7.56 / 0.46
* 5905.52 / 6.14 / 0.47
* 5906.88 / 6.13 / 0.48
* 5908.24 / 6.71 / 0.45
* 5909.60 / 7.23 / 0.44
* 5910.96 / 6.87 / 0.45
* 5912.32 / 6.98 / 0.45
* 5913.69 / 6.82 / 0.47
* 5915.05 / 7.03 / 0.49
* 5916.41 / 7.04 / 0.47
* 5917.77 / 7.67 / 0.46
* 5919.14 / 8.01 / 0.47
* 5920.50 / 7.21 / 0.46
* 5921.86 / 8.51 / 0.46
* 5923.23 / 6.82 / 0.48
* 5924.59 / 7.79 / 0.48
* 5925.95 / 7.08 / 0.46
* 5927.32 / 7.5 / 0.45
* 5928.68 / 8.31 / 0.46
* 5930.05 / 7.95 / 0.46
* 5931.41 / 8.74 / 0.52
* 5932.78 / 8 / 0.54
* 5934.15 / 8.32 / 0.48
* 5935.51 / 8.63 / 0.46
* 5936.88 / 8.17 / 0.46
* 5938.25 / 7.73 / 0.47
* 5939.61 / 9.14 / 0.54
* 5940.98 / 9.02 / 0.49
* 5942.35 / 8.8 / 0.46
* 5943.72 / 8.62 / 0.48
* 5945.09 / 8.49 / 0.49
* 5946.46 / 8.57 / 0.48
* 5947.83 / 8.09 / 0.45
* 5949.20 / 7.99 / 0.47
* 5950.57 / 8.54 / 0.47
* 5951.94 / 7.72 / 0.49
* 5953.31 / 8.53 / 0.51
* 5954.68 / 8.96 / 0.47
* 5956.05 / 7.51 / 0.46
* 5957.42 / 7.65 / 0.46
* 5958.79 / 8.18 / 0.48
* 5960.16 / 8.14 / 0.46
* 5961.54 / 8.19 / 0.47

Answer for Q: 5.8 Angstrom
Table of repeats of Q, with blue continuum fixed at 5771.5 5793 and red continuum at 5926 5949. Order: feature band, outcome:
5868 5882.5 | 2.40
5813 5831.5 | 0.66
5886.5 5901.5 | 7.77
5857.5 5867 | 1.02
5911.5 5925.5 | 2.07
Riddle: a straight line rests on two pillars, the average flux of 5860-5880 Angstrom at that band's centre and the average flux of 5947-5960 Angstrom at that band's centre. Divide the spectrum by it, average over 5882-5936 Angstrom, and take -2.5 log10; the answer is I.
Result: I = 0.25 mag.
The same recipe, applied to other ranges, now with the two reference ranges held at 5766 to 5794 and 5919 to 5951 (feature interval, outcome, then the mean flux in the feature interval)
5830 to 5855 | -0.05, 10.4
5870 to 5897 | 0.46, 5.99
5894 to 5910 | 0.45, 5.76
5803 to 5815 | -0.09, 11.4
